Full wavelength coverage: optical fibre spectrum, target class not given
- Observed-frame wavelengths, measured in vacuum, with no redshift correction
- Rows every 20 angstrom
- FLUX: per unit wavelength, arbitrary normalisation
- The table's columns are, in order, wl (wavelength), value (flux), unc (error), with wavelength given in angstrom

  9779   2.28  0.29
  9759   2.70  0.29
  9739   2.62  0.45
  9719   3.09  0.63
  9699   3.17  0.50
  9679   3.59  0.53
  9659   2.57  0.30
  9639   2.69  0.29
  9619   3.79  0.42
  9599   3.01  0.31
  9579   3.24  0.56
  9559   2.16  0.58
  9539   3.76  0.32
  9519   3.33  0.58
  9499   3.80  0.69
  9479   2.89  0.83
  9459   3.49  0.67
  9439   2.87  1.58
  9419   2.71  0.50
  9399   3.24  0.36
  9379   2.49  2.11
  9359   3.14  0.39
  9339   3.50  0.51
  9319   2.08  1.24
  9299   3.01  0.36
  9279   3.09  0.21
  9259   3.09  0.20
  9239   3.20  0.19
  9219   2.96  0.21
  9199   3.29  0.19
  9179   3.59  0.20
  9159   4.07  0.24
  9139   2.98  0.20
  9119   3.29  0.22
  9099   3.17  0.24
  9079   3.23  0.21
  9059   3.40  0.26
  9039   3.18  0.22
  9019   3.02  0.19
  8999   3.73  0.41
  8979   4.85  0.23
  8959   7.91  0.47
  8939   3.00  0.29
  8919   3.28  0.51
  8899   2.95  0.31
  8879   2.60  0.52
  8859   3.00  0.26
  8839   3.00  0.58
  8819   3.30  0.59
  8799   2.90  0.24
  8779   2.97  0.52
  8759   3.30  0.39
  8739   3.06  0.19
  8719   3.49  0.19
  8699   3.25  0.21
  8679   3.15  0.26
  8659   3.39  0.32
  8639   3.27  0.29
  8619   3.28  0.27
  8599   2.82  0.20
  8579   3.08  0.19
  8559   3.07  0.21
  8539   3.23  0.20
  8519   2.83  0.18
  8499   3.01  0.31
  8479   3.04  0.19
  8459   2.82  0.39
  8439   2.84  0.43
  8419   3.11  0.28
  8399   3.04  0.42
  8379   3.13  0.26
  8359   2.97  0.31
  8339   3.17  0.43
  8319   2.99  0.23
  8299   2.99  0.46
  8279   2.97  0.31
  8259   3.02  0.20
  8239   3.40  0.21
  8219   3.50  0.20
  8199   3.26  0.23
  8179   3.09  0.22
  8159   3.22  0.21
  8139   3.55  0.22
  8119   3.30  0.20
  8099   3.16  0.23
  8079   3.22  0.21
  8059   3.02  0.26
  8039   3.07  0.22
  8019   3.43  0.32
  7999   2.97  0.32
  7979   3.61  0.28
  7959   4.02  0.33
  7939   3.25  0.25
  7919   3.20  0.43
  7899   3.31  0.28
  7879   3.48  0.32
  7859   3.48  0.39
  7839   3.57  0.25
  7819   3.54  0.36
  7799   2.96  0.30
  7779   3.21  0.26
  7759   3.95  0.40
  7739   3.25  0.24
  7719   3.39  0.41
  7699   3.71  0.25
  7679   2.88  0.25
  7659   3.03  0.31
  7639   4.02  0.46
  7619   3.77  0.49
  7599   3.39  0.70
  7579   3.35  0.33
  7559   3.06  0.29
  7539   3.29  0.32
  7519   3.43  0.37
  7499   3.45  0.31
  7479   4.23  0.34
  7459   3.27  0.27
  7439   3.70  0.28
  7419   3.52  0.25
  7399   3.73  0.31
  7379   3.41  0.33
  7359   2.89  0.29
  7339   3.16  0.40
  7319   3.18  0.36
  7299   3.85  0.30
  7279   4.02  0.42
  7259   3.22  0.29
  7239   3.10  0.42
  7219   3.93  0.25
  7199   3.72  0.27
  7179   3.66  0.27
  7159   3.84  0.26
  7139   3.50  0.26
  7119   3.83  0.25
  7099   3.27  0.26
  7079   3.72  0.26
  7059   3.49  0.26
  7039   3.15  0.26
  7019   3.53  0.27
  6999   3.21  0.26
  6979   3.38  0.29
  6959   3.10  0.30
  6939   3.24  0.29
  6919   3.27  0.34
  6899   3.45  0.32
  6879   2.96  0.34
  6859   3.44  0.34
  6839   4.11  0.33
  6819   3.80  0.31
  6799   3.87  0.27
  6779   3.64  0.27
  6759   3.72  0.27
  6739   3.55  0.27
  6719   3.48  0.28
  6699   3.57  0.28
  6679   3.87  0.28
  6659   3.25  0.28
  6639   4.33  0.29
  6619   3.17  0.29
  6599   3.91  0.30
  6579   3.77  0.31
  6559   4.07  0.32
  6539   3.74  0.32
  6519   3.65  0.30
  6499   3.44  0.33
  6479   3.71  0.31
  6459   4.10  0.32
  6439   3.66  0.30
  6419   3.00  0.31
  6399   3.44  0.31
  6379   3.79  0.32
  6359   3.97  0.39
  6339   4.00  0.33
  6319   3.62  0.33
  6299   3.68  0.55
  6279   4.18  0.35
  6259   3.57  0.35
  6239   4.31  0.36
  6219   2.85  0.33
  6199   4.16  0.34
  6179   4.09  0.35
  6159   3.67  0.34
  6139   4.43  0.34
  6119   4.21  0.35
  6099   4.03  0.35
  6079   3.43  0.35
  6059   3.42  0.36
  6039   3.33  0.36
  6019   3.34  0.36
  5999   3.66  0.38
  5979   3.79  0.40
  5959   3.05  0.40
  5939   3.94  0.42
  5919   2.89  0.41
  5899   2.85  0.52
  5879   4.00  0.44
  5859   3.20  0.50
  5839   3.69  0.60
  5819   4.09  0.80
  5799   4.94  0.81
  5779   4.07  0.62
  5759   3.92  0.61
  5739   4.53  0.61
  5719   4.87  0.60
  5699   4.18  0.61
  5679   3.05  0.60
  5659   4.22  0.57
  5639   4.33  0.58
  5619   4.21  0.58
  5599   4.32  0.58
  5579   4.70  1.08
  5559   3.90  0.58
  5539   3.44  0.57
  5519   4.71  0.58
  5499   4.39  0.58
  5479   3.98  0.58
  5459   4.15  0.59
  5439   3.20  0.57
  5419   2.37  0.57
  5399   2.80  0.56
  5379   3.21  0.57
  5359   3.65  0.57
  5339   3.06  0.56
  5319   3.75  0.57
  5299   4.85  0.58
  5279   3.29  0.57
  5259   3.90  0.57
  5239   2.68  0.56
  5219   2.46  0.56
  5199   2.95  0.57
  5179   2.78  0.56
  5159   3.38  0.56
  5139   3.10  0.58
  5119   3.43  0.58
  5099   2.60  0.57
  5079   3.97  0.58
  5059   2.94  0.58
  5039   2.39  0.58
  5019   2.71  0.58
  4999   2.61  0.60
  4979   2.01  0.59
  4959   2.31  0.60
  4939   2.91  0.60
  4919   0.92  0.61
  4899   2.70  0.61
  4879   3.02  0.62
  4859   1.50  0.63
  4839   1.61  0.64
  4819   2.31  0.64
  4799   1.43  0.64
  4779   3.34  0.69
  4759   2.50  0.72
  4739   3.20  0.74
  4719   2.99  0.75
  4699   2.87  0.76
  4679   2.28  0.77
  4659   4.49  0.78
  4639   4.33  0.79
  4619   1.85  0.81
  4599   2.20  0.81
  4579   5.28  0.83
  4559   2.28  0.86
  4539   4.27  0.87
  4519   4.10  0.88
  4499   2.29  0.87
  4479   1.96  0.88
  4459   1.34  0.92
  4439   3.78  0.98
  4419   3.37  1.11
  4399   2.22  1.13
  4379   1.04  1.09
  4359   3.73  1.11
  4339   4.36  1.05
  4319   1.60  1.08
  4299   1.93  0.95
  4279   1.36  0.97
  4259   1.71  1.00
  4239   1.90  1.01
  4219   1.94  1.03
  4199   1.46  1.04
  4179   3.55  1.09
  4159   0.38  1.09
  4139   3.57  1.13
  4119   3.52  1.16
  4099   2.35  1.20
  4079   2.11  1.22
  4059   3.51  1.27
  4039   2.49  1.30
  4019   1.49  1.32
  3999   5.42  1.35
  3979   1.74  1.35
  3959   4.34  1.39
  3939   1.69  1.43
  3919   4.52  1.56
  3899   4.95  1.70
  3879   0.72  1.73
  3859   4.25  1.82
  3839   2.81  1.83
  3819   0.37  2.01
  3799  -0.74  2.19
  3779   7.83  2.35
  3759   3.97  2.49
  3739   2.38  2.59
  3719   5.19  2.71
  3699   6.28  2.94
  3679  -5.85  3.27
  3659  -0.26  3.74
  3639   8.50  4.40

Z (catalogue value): 0.36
